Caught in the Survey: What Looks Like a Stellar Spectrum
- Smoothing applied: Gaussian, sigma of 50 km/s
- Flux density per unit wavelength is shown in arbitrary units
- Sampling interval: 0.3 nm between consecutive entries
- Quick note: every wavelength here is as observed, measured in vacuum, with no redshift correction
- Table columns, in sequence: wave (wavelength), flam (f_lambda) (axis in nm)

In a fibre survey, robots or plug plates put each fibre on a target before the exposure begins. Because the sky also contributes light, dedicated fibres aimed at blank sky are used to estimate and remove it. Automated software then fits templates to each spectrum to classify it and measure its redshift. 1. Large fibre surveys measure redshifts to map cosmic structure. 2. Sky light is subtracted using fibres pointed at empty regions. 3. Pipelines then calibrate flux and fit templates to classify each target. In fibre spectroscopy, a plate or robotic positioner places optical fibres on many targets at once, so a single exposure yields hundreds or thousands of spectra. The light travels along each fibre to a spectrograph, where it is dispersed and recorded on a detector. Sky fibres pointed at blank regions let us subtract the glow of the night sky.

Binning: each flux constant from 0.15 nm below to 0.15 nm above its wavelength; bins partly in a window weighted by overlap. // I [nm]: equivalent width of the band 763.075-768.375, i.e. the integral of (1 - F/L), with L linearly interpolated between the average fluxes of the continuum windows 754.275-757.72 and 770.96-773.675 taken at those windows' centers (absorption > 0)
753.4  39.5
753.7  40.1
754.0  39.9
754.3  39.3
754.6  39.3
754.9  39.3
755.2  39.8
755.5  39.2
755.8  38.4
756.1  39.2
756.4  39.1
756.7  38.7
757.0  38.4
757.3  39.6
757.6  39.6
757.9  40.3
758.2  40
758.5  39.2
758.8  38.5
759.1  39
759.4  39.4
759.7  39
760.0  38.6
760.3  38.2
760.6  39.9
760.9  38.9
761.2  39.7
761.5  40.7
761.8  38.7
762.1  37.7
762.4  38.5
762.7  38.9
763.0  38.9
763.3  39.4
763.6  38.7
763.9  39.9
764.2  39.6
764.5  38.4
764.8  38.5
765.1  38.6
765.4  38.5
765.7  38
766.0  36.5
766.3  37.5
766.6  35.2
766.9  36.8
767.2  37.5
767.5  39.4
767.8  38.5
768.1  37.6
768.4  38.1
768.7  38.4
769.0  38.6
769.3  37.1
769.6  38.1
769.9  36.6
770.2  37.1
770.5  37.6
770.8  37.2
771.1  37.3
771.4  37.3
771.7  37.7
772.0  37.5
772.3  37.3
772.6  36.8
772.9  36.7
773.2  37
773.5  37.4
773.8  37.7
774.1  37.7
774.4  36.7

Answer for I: -0.022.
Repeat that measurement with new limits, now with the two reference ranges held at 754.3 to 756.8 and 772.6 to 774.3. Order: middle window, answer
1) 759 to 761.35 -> -0.03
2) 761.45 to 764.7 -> -0.05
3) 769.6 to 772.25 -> 0.01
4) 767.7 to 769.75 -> -0.02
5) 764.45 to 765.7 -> -0.01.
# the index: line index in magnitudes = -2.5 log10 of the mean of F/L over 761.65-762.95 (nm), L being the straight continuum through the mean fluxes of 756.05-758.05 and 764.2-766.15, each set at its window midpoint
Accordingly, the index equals 0.00 mag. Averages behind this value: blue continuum 39.3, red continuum 38.2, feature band 38.5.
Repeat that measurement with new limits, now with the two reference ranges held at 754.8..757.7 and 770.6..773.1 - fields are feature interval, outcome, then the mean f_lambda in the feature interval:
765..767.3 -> 0.02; 37.3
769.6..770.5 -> 0.01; 37.2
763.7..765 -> -0.03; 39.1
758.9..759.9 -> -0.01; 39.1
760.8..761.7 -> -0.03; 39.8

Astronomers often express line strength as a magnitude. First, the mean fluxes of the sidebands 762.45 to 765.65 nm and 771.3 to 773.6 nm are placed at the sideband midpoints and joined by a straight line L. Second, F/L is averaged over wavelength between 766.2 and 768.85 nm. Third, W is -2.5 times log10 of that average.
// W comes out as 0.02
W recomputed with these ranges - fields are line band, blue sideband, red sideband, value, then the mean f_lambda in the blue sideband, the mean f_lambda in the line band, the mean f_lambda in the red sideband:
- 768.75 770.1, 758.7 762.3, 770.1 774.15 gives 0.00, 39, 37.6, 37.3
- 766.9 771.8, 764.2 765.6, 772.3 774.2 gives 0.00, 38.6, 37.7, 37.2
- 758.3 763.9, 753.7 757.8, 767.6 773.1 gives -0.01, 39.3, 39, 37.5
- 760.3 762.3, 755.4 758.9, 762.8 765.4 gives 0.00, 39.2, 39.2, 39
